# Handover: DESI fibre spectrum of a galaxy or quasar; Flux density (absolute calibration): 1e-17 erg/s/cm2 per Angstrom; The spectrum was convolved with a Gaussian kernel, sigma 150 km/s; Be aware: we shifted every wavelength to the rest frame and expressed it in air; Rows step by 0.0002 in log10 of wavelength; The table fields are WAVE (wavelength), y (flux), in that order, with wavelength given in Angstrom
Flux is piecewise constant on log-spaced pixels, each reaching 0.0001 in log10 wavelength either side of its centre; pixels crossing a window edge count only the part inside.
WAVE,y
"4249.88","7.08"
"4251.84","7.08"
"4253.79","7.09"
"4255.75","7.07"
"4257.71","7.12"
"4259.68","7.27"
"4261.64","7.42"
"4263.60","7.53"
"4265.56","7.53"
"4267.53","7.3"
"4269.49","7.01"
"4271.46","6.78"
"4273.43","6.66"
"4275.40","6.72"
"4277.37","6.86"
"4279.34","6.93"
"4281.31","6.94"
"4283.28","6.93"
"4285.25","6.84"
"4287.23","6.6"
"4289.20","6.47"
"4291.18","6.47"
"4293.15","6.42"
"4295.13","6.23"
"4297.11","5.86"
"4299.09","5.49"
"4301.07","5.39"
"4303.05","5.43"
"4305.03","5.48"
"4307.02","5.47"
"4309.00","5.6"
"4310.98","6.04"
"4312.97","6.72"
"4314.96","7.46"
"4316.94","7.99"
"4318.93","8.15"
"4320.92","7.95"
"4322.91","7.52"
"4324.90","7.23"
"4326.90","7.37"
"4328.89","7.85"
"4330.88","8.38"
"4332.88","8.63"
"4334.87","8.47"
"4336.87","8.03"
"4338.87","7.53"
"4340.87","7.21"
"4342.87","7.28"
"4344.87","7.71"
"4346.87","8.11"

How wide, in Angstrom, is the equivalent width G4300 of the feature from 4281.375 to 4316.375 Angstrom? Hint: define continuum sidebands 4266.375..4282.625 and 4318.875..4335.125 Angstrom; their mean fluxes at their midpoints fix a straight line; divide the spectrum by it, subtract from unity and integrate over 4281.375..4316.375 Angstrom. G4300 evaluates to 5.5 Angstrom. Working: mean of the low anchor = 6.91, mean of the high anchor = 7.92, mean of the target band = 6.21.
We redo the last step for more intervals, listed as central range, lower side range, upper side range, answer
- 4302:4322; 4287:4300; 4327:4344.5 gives 0.97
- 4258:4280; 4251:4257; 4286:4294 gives -0.79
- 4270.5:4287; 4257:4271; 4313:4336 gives 1.35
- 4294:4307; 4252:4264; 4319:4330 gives 3.21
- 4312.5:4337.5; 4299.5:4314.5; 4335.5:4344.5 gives -4.09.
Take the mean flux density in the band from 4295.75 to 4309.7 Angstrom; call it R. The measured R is 5.55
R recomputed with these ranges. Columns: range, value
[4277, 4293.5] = 6.73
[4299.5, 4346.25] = 7.16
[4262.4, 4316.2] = 6.5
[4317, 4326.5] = 7.71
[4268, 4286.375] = 6.86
